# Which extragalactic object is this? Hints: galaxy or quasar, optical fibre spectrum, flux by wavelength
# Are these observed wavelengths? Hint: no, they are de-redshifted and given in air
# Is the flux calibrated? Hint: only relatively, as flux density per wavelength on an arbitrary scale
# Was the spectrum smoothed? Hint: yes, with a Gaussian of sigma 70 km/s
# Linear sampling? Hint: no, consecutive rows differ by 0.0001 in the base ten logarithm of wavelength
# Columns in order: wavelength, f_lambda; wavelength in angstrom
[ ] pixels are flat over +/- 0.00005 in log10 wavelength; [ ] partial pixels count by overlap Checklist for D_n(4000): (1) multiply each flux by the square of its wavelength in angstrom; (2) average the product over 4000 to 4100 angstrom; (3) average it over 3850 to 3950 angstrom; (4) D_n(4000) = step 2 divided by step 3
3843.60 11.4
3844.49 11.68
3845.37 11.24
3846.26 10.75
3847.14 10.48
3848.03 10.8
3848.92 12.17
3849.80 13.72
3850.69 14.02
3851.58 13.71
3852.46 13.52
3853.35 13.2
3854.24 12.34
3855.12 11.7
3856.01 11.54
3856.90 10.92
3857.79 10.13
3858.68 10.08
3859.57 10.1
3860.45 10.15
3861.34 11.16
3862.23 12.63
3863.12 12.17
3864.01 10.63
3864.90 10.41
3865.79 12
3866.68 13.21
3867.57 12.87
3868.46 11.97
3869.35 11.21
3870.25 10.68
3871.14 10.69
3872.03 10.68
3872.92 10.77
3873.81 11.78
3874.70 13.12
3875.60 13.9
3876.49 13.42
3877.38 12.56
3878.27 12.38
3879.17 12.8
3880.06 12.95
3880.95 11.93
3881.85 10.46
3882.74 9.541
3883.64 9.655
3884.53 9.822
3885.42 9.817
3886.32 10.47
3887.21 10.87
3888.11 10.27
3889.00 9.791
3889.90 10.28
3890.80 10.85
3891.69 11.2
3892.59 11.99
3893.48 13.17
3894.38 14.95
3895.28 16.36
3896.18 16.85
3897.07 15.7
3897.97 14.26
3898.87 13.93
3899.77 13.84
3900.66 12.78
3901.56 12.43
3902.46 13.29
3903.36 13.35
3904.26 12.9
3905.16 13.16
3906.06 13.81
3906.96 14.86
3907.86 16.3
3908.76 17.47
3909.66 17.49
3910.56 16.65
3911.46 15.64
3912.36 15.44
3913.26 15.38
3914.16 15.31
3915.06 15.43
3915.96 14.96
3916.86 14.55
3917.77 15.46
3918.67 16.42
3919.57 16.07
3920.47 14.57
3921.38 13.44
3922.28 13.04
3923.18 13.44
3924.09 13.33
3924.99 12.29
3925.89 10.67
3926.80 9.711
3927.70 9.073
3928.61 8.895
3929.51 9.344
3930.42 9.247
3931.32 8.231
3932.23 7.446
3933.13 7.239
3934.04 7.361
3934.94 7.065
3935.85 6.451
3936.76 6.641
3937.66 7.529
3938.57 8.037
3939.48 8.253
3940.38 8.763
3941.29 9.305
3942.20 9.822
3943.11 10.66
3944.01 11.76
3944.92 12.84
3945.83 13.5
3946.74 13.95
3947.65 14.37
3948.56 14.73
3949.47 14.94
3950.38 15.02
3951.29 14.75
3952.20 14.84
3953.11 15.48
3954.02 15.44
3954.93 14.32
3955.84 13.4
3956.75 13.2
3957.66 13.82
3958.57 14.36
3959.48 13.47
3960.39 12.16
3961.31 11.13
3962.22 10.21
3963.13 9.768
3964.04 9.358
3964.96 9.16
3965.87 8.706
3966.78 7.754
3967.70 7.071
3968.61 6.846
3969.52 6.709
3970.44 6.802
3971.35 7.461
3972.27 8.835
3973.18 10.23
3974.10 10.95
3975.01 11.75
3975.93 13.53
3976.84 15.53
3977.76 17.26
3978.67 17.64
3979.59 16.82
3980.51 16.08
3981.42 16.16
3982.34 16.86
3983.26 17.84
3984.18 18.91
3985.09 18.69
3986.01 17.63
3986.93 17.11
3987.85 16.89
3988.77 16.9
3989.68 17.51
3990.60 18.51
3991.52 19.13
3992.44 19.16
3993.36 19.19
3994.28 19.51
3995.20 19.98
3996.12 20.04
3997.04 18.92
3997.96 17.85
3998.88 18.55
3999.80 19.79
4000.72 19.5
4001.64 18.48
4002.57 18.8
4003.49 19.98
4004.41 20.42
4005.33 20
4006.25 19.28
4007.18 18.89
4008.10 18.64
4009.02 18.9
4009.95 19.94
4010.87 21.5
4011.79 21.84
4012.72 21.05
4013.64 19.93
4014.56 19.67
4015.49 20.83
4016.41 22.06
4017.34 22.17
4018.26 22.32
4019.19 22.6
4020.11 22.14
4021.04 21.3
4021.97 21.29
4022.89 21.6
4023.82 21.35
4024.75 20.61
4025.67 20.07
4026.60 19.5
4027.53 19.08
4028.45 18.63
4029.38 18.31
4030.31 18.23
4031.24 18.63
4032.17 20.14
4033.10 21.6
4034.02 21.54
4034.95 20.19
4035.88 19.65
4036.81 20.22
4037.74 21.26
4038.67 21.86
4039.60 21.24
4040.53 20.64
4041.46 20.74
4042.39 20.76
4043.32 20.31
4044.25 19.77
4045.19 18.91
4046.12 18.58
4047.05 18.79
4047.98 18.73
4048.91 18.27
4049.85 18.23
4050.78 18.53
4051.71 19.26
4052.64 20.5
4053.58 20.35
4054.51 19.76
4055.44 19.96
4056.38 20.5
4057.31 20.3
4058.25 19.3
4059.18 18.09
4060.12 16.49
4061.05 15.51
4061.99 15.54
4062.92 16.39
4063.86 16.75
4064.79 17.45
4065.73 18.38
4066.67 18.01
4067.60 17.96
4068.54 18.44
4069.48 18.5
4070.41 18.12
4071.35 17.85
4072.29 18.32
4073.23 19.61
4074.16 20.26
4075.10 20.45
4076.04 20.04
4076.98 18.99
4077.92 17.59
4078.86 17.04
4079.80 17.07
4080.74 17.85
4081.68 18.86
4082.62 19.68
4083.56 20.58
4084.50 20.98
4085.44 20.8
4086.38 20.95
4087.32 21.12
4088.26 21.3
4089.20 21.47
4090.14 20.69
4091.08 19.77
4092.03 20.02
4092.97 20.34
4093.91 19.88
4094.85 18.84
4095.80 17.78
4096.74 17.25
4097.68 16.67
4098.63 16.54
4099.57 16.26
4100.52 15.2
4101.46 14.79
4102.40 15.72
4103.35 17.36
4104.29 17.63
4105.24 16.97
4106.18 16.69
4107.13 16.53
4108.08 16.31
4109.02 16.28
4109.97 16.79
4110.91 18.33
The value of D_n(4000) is 1.73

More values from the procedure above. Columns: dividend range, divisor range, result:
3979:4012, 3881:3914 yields 1.49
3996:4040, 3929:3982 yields 1.85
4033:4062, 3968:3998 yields 1.30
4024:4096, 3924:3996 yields 1.61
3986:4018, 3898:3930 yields 1.47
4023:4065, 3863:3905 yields 1.73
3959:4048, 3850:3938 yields 1.53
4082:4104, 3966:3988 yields 1.50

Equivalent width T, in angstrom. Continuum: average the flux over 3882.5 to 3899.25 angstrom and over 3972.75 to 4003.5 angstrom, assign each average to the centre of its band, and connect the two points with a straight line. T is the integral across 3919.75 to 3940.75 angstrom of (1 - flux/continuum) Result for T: 6.7 angstrom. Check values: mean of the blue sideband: 12.1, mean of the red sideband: 17.4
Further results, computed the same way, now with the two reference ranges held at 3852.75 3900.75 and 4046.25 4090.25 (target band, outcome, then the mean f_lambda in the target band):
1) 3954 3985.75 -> 5.86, 12.5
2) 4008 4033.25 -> -4.92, 20.5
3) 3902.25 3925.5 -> -2.66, 14.8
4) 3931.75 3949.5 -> 5.43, 9.92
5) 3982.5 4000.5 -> -2.69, 18.5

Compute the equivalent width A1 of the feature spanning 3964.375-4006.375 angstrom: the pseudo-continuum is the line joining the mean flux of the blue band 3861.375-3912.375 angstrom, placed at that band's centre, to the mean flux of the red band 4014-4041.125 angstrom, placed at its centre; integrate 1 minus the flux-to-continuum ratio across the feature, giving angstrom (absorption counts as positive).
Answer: 6.3 angstrom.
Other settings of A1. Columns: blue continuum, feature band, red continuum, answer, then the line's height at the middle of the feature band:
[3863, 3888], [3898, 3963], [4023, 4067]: 6.2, 14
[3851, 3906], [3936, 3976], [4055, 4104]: 9.4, 14.6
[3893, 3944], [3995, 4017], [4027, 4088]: -4.1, 16.7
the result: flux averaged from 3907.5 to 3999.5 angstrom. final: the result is 13.3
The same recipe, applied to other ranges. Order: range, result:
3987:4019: 19.6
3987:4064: 19.6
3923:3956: 11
